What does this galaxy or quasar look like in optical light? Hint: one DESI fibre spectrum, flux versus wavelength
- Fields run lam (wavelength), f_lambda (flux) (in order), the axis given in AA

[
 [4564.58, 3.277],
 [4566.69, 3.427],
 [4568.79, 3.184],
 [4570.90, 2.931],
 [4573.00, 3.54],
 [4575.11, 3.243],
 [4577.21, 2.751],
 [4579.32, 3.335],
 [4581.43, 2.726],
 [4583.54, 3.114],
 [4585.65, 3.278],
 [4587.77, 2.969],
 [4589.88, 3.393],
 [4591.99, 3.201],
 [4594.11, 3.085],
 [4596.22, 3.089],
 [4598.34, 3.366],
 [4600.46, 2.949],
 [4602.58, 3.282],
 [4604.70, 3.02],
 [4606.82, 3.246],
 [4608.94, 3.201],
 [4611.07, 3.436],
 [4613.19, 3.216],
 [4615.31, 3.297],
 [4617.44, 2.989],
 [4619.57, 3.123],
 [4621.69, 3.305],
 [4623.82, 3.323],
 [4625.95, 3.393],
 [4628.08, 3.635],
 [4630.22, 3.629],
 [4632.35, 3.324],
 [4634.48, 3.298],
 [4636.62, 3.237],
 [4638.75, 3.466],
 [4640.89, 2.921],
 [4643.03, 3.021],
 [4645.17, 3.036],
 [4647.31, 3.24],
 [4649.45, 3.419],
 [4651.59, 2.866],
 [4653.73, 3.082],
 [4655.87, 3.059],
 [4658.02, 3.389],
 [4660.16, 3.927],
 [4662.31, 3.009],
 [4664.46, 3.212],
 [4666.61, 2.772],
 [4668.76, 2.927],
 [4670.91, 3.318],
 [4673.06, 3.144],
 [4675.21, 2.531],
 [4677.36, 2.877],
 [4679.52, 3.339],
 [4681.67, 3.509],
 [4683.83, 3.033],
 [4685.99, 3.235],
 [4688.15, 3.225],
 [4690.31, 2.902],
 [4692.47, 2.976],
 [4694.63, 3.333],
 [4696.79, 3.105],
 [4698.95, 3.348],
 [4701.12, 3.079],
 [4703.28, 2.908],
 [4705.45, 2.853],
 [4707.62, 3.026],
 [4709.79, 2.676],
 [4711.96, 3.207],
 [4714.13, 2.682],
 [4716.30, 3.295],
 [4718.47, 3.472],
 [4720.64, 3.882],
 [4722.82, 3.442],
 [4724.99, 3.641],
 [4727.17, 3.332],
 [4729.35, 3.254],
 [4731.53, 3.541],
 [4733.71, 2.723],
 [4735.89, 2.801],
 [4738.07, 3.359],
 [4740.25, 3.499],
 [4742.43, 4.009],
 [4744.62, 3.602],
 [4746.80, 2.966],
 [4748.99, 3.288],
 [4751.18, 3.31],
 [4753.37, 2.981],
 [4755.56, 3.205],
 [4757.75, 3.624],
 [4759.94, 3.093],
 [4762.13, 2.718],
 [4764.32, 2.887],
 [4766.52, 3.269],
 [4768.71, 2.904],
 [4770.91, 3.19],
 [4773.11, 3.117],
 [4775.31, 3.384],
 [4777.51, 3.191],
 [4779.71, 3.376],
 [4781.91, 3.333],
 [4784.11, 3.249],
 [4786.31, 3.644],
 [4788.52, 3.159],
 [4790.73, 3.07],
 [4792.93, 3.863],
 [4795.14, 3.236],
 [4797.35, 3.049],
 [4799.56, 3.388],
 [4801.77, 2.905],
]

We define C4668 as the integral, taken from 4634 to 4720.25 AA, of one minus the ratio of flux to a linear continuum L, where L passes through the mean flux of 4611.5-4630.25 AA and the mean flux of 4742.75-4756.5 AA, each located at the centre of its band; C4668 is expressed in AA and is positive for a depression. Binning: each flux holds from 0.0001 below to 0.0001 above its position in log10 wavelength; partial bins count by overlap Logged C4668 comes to 4.28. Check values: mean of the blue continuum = 3.31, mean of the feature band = 3.13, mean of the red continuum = 3.27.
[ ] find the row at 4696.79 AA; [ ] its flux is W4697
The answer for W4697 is 3.105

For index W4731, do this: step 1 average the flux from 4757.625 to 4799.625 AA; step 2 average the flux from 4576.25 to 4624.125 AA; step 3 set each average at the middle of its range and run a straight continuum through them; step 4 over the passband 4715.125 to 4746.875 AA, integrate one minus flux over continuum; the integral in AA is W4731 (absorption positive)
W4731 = -1.9 AA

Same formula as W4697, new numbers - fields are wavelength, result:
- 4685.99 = 3.235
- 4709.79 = 2.676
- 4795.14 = 3.236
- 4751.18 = 3.31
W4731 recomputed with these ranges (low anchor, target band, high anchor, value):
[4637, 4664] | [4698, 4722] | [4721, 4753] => 1.2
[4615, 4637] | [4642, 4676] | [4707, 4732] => 1.9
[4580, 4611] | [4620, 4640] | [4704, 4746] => -1.3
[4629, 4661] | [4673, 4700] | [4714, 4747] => 1.6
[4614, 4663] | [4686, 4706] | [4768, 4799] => 1.1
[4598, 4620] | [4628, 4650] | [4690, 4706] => -0.9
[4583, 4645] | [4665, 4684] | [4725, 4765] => 1.1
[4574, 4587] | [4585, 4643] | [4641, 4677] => -2.9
